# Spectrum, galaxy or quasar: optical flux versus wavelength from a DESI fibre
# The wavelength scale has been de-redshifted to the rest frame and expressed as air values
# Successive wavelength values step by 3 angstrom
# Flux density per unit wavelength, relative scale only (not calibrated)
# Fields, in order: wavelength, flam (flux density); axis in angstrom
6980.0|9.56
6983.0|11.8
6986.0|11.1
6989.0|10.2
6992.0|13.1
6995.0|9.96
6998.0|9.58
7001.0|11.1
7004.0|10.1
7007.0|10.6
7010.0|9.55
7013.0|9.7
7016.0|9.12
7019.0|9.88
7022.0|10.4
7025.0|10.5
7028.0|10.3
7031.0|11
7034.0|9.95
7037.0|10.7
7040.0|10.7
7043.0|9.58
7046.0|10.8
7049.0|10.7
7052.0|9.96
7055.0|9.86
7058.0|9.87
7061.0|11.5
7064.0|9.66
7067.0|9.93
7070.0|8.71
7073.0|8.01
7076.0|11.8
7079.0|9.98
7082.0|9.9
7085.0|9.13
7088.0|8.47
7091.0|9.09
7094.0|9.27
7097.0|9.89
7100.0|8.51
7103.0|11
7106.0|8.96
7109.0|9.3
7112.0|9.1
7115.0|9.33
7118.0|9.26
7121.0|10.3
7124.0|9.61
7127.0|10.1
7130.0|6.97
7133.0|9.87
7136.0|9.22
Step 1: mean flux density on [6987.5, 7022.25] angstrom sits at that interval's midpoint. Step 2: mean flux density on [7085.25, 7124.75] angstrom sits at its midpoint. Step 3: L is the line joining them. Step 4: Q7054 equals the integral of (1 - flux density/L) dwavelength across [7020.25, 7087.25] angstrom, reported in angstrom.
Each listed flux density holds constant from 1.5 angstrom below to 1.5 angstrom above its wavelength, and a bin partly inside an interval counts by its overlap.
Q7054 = -1.9 angstrom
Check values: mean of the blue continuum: 10.3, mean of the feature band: 10.1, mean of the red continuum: 9.38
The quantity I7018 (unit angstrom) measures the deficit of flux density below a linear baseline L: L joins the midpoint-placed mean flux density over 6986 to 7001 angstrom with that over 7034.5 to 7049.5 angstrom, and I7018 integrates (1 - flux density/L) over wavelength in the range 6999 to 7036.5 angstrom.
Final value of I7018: 1.5 angstrom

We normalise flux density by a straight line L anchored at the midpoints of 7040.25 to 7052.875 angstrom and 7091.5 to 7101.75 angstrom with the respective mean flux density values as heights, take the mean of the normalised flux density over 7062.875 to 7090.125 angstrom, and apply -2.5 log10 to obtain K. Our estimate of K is 0.02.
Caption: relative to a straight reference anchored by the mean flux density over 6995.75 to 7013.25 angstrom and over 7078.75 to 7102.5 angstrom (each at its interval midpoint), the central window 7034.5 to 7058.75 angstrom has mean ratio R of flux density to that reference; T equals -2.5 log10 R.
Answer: -0.06 mag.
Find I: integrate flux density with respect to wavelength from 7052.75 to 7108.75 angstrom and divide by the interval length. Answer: 9.64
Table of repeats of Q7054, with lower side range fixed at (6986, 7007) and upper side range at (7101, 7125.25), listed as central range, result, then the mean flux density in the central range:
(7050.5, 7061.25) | -0.03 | 10.2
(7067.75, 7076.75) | 0.56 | 9.35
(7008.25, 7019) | 1.01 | 9.54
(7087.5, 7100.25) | 0.81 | 9.14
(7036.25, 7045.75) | -0.08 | 10.4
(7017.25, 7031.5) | 0.11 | 10.4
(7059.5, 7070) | -0.08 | 10.1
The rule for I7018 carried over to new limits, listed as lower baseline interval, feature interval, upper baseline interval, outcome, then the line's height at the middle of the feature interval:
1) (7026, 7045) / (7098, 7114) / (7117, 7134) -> 0.3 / 9.57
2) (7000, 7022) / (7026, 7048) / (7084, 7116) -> -1.4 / 9.8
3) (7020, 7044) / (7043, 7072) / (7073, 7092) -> -0.1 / 10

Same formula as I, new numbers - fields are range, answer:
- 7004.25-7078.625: 10.1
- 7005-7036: 10.1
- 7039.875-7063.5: 10.3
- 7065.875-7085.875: 9.65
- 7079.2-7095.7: 9.24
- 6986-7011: 10.6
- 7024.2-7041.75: 10.5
